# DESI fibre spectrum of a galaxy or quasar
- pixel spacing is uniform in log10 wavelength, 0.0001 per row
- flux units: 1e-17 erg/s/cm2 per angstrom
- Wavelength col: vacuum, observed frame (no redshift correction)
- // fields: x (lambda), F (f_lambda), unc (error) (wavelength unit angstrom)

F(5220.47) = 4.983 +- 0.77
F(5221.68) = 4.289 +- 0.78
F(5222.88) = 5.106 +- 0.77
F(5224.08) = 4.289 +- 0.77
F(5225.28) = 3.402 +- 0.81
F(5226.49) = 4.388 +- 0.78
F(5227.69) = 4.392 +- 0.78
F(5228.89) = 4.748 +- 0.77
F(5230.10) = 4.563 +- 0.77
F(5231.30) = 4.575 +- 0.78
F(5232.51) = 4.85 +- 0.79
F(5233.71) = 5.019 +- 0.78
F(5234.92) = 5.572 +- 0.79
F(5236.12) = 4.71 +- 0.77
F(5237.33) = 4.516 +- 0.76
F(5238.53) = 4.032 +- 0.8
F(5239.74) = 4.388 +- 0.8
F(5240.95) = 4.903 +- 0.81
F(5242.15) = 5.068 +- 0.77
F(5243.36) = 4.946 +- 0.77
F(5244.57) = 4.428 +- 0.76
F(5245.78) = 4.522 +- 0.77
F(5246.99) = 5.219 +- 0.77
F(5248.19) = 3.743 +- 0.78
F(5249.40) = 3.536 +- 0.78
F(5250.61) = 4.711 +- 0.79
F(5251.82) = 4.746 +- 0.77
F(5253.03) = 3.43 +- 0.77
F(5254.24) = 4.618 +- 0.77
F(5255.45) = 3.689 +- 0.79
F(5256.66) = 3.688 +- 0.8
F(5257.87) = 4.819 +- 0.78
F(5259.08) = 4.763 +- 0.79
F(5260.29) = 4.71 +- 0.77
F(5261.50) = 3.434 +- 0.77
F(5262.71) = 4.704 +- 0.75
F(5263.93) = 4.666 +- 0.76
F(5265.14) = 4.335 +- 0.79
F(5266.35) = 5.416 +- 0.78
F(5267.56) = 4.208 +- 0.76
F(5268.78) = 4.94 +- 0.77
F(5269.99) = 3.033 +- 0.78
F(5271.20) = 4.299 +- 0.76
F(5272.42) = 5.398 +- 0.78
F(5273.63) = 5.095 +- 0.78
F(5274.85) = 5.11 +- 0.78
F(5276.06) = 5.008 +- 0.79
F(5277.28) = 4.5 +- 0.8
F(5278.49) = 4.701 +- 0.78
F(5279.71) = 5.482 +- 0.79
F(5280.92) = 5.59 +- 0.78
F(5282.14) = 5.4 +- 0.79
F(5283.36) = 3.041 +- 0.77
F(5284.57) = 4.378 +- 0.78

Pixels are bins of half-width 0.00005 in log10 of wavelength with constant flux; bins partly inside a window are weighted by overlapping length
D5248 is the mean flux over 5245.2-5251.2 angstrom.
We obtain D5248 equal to 4.35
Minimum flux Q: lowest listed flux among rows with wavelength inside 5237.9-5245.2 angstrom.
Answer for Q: 4.032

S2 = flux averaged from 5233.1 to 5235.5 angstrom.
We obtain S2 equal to 5.29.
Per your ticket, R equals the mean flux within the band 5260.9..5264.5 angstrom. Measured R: 4.26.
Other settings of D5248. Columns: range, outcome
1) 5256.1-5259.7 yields 4.44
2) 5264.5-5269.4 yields 4.72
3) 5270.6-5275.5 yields 4.97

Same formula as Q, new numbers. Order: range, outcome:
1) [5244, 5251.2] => 3.536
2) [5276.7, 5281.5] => 4.5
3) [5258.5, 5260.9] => 4.71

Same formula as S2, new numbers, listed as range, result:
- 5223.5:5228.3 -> 4.12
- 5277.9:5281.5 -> 5.26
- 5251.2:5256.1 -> 4.12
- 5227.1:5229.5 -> 4.57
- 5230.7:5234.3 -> 4.82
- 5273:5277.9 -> 4.93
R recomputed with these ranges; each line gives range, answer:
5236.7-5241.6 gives 4.47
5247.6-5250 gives 3.64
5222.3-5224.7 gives 4.69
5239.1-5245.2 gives 4.74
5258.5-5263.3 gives 4.4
